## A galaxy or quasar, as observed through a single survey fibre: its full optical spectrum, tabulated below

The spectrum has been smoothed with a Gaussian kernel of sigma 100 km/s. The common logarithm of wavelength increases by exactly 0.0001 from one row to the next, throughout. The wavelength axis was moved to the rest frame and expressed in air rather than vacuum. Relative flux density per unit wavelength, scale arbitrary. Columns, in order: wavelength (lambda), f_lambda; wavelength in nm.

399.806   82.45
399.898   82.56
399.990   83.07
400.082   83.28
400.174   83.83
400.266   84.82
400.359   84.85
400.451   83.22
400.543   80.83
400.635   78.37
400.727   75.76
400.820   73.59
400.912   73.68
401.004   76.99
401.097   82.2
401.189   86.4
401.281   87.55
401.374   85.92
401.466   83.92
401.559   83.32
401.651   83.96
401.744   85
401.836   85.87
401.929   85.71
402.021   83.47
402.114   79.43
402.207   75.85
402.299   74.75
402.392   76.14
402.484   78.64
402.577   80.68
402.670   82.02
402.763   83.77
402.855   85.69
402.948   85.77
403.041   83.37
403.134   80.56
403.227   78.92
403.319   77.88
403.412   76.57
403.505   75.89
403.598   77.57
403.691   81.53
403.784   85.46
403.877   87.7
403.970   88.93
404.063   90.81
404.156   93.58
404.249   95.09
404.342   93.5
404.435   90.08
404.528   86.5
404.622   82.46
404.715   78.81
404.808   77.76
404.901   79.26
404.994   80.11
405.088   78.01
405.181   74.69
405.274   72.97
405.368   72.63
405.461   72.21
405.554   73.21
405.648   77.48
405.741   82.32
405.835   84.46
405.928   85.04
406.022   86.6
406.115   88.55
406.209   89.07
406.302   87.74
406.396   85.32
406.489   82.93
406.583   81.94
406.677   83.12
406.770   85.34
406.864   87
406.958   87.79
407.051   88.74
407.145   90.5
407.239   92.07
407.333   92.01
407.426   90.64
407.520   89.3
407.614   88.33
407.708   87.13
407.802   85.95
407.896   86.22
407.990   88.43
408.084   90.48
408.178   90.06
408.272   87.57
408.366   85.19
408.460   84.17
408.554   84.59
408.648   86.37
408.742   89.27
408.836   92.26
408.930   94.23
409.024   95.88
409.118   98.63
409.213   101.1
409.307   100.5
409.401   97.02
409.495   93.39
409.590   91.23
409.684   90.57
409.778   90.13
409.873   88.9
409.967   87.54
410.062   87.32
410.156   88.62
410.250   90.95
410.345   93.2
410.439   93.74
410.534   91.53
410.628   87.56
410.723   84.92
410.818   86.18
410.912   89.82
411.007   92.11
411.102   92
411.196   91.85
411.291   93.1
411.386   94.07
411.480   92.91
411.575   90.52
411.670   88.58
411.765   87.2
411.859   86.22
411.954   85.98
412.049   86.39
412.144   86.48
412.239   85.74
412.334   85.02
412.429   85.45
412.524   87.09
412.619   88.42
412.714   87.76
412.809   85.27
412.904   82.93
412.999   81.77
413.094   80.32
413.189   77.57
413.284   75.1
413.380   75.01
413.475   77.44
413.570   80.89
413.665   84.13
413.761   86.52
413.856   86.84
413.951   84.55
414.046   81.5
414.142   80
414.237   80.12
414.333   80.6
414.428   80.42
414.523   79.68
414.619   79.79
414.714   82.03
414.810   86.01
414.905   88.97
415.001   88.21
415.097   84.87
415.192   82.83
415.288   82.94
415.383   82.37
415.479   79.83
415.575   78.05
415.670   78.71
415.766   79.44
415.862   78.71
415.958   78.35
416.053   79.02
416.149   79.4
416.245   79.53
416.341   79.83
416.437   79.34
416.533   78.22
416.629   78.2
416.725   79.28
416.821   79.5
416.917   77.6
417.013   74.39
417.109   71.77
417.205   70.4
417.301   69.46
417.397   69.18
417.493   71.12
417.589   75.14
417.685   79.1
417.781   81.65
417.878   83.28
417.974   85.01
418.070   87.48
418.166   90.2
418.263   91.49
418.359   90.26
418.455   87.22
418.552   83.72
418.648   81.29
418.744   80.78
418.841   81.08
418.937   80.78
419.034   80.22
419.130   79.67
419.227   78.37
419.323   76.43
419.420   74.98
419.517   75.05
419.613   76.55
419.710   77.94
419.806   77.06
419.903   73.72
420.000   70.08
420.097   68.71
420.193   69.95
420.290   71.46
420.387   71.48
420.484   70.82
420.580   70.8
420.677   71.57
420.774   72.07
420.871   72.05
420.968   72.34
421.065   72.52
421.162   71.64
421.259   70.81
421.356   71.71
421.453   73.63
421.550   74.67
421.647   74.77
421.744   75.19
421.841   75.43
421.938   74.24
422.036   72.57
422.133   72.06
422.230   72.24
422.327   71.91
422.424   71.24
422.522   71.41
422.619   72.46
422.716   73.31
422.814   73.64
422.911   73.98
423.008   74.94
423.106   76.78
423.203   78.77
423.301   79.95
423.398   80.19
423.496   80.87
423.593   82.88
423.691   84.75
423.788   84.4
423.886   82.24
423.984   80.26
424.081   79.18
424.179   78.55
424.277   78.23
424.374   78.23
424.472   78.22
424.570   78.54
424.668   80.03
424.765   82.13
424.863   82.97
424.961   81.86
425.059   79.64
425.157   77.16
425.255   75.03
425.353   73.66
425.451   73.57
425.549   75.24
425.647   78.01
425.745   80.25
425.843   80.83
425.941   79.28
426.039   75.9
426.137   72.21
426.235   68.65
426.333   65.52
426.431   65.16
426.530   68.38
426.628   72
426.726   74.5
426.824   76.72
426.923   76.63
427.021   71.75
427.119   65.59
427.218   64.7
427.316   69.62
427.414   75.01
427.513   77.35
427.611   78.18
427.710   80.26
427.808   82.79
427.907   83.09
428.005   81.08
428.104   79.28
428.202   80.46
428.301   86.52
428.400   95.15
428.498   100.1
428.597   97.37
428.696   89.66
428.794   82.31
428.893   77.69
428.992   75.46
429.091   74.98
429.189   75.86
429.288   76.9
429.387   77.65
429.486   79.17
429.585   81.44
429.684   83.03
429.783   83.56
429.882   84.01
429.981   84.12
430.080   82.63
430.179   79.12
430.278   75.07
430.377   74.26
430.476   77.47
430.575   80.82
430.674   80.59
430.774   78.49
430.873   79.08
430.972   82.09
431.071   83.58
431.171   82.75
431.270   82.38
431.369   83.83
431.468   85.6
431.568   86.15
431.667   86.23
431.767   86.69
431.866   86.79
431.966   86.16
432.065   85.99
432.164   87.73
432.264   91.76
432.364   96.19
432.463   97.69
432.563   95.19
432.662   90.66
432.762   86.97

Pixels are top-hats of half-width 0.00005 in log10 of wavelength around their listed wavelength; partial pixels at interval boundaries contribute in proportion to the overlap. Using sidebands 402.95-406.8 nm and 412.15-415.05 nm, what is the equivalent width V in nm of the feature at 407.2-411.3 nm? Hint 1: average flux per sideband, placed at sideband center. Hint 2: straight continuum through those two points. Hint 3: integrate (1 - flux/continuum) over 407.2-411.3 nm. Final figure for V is -0.38 nm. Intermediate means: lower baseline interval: 82.6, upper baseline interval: 82.9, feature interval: 90.5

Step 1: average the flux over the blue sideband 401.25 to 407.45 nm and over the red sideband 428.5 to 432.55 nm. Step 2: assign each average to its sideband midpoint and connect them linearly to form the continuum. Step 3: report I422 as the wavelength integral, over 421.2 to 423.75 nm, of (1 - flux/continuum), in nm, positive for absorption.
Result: 0.25 nm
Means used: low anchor 83.3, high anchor 83.4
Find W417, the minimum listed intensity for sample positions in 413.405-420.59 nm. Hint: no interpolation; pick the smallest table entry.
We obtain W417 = 68.71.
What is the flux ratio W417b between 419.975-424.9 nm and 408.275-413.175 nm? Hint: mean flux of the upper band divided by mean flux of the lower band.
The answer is 0.84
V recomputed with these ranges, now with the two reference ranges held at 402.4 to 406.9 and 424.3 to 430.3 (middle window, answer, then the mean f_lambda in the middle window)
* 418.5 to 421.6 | 0.19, 74.8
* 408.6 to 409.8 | -0.18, 94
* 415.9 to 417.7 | 0.09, 76.2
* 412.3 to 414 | -0.04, 82.9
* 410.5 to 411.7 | -0.13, 90.4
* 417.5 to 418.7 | -0.06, 84.2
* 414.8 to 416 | -0.02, 82.1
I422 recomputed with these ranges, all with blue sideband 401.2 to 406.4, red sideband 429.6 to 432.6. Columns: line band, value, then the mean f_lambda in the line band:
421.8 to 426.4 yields 0.381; 76.8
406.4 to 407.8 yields -0.081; 87.5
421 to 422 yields 0.122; 73.4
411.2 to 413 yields -0.101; 87.7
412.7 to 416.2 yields 0.070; 81.5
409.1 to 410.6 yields -0.176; 92.6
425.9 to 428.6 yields 0.227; 76.9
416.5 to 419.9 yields 0.172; 79.2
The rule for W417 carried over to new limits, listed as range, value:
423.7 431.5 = 64.7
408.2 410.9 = 84.17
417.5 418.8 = 75.14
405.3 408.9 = 72.21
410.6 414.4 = 75.01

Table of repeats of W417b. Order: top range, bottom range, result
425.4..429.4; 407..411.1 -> 0.86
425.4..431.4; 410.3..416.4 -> 0.93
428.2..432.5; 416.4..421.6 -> 1.09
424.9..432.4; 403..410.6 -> 0.92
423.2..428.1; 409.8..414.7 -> 0.90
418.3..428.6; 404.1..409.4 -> 0.89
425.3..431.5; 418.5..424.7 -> 1.04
